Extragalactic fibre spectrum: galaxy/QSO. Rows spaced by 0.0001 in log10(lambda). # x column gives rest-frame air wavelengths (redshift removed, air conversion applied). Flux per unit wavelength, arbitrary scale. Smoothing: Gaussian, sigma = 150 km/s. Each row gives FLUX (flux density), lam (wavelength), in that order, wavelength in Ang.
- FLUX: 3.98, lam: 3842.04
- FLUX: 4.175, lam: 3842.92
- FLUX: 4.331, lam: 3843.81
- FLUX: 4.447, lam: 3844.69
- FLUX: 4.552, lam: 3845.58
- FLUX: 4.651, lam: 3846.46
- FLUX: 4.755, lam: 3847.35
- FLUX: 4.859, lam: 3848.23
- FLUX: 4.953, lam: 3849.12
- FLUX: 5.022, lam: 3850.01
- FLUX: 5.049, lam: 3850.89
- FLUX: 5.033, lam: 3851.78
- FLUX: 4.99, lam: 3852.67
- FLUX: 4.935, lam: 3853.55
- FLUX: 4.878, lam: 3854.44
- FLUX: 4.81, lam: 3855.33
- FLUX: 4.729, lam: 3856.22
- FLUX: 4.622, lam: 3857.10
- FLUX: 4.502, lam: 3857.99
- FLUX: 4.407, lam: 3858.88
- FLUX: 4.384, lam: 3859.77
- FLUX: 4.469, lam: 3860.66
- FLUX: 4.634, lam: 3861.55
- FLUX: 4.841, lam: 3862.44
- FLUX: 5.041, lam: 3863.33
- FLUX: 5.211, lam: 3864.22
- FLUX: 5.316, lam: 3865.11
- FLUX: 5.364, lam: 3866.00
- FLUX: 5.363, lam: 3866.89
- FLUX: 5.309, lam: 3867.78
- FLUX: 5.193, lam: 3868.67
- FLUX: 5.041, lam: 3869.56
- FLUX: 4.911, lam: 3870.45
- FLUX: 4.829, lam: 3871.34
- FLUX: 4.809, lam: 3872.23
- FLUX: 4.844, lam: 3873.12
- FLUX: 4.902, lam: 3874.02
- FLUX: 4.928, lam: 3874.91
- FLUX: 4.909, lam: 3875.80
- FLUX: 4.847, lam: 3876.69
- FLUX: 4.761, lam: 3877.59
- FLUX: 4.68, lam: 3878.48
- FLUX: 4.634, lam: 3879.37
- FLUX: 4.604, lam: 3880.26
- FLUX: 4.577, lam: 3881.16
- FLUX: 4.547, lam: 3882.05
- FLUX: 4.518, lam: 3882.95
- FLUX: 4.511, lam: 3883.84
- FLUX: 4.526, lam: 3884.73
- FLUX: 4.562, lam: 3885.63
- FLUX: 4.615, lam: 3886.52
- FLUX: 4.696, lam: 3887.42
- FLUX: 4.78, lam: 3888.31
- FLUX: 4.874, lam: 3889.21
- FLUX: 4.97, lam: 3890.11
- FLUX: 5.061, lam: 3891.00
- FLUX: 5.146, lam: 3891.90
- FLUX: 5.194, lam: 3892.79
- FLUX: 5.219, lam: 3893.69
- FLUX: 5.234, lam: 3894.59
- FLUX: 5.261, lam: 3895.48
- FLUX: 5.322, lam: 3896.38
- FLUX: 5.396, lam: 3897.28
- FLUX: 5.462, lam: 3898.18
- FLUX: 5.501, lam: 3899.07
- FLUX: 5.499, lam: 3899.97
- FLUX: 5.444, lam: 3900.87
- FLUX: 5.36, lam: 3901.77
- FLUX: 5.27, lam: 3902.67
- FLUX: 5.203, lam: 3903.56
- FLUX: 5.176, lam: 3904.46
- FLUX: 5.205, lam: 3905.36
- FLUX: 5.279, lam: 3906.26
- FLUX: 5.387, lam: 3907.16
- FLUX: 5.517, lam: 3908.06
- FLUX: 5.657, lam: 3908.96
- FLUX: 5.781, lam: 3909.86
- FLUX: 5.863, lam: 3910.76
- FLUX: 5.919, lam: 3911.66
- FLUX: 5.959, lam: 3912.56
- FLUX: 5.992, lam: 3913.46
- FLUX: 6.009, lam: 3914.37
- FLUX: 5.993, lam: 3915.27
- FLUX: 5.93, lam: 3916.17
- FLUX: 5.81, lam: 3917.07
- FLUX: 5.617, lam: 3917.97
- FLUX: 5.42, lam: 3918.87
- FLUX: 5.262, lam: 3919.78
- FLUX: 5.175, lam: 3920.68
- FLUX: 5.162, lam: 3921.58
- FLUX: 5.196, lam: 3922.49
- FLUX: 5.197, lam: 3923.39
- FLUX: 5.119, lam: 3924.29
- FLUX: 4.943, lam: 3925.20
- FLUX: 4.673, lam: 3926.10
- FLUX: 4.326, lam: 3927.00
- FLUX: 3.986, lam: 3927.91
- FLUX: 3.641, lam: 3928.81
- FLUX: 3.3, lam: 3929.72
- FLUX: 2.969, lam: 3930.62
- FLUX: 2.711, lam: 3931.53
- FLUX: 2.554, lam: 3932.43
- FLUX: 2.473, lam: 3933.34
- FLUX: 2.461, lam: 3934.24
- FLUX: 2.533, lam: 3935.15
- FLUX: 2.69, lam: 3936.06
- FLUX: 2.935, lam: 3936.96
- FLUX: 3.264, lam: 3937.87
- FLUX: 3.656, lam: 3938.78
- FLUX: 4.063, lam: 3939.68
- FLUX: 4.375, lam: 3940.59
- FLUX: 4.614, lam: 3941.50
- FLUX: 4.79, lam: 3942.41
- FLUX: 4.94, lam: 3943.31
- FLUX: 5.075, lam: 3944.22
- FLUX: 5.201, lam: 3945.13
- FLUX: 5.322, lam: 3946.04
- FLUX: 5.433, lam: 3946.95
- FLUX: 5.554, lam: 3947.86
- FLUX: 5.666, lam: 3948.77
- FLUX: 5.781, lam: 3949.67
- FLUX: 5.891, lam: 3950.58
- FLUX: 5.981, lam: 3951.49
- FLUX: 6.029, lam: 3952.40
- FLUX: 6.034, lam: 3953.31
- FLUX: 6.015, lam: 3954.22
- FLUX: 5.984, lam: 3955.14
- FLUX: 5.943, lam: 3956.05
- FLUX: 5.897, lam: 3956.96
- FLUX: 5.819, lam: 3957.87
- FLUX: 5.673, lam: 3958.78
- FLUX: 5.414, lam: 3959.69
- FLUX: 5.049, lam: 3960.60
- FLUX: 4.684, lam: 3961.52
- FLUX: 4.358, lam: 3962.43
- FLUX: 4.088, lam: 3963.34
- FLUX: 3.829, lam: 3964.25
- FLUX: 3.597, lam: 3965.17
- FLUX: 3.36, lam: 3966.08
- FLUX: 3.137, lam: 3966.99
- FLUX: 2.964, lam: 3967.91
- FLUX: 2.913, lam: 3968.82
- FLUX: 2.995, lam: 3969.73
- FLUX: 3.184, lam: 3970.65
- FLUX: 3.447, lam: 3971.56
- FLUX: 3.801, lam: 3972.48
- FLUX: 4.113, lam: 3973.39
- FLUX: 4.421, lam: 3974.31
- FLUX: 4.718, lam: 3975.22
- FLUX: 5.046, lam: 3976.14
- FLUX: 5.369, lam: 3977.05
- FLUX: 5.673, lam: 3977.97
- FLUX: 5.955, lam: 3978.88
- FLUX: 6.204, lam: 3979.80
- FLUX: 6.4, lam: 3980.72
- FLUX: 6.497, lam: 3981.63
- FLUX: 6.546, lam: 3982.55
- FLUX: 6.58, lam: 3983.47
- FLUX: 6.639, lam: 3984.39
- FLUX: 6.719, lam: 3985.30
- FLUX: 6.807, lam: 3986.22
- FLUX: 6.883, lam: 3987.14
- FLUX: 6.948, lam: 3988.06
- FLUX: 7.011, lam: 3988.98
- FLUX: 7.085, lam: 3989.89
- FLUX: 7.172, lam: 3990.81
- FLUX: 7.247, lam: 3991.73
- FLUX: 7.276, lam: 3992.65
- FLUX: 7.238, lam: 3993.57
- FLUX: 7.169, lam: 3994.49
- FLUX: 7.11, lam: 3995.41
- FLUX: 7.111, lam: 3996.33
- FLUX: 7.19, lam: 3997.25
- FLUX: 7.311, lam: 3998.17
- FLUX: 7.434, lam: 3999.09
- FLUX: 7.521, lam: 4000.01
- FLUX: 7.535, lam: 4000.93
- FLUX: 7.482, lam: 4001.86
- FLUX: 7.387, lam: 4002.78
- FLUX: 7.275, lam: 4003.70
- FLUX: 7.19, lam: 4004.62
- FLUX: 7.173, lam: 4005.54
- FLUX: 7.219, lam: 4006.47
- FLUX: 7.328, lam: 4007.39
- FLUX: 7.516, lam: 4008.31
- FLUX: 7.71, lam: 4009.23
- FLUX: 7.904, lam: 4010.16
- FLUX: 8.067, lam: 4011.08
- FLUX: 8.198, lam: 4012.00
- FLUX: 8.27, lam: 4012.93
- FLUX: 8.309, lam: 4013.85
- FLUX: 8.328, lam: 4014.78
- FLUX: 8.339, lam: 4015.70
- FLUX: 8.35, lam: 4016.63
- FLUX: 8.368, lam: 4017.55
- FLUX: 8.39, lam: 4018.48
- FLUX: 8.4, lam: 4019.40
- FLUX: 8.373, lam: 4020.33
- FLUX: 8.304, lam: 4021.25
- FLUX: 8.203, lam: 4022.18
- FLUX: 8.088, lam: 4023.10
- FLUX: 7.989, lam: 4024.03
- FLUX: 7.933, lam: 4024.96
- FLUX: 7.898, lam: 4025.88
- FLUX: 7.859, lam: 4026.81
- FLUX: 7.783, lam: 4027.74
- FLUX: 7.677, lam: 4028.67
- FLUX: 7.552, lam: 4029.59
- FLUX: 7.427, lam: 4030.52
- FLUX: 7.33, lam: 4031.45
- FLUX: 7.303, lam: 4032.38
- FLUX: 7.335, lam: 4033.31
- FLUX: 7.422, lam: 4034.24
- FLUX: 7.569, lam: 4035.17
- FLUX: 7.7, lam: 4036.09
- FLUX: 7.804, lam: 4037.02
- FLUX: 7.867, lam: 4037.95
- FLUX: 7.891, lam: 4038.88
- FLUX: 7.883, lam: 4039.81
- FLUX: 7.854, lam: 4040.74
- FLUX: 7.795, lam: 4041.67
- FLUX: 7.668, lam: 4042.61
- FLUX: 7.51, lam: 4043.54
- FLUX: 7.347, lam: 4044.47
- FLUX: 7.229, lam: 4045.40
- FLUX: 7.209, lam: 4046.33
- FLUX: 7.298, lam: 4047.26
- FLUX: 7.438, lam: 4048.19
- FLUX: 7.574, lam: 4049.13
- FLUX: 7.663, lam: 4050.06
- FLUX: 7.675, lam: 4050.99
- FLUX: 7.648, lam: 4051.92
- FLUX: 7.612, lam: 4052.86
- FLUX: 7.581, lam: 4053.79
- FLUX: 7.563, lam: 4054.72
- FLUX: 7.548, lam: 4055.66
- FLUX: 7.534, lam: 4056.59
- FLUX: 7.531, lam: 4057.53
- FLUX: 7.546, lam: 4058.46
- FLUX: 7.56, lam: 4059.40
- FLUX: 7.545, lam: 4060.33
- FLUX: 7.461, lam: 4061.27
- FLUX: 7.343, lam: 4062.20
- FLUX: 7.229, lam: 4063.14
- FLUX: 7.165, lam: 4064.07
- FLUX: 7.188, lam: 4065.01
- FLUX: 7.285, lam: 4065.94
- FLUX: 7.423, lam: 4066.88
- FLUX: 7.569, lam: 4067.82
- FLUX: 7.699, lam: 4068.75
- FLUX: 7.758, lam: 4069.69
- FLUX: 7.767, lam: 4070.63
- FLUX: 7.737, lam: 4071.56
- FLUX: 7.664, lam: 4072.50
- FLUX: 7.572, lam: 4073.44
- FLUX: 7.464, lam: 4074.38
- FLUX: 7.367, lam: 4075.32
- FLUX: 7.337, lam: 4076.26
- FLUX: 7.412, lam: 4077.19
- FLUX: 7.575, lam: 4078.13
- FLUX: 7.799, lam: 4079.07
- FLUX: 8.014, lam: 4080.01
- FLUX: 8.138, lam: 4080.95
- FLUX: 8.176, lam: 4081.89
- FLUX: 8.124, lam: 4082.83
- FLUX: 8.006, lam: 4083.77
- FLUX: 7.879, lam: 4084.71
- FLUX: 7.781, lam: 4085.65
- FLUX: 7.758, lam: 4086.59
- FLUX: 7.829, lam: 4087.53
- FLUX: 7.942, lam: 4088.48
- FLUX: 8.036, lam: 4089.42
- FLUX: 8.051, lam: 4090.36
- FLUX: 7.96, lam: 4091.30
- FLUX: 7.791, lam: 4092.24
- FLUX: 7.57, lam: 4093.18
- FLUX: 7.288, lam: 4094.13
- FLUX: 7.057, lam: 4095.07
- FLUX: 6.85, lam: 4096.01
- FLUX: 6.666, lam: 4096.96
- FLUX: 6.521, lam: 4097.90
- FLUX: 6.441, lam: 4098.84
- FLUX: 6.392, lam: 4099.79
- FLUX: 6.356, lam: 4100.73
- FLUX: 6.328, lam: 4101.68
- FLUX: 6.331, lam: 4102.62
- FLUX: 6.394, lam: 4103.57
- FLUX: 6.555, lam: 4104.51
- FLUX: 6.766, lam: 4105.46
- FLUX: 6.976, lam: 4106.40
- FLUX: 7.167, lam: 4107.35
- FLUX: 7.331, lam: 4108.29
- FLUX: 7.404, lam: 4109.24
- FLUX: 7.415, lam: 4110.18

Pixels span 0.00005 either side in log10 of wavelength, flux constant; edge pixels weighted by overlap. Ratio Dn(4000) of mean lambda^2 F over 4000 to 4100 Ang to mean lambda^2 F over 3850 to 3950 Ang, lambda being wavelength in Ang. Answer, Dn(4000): 1.7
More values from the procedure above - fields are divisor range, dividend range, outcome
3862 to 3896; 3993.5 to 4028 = 1.69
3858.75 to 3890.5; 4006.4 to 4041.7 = 1.77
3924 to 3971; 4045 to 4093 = 1.85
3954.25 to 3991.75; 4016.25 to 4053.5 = 1.52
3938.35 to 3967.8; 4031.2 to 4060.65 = 1.58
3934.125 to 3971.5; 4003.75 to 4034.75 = 1.78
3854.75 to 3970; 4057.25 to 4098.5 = 1.70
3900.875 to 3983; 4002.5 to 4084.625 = 1.68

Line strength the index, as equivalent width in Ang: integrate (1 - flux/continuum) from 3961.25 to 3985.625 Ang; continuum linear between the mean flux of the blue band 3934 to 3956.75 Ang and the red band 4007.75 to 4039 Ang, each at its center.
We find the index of 5.3 Ang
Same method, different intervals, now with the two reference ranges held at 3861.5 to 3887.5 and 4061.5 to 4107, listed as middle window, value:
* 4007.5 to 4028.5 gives -4.83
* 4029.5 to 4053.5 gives -2.43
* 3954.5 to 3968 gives 2.69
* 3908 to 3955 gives 6.06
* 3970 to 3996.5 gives 0.56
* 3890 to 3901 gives -0.39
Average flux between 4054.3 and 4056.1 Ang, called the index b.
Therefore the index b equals 7.53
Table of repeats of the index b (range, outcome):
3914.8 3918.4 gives 5.85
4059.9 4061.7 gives 7.48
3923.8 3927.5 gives 4.76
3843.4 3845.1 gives 4.4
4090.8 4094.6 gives 7.66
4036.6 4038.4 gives 7.83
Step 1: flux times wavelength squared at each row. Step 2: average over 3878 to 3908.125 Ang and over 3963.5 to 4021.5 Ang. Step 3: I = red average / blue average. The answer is 1.4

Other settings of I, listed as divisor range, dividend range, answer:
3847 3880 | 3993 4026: 1.71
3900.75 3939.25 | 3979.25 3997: 1.52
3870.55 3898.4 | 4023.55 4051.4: 1.69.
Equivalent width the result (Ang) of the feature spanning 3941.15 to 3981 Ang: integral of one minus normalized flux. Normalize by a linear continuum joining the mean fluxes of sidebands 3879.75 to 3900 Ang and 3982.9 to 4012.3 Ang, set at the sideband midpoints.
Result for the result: 9.5 Ang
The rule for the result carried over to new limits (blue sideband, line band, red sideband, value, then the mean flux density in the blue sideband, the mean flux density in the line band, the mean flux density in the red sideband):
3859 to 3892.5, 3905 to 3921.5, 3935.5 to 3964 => -2.4 Ang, 4.84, 5.65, 5.02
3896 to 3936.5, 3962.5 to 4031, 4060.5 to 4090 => -3.3 Ang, 4.87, 6.65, 7.66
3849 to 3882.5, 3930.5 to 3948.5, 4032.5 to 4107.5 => 5.9 Ang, 4.86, 3.92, 7.45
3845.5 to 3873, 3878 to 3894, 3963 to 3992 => 0.7 Ang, 4.89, 4.76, 5.22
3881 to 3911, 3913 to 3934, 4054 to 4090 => 3.3 Ang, 5.14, 4.65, 7.64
